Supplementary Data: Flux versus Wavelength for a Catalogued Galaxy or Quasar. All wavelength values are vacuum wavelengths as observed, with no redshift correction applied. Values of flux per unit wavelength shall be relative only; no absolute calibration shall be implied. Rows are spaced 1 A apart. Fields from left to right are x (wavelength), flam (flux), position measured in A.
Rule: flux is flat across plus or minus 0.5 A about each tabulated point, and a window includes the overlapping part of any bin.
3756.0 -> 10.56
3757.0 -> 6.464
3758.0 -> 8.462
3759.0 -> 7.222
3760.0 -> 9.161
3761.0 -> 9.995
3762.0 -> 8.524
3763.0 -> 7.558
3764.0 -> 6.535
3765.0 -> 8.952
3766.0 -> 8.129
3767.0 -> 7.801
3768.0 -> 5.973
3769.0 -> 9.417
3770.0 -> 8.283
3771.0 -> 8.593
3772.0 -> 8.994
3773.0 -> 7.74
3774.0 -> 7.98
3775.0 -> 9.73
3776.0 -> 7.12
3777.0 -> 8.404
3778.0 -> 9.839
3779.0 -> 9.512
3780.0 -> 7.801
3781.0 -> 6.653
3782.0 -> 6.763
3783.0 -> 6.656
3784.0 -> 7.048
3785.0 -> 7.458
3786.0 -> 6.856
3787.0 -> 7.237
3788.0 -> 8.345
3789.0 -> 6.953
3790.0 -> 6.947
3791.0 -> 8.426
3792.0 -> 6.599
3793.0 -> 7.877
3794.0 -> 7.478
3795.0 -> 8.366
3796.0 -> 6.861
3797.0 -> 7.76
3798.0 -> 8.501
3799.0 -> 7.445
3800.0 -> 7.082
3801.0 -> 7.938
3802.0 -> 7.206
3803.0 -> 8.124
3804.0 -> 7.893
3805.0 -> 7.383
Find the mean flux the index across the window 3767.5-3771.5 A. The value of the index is 8.07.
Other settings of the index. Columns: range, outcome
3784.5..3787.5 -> 7.18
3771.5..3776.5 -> 8.31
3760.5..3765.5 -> 8.31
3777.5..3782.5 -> 8.11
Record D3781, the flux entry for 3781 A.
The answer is 6.653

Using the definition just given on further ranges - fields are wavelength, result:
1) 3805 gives 7.383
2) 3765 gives 8.952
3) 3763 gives 7.558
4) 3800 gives 7.082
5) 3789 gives 6.953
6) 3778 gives 9.839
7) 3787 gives 7.237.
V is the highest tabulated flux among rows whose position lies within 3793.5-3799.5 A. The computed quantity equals 8.501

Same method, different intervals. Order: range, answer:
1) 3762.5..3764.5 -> 7.558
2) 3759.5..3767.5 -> 9.995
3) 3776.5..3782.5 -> 9.839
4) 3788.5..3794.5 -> 8.426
